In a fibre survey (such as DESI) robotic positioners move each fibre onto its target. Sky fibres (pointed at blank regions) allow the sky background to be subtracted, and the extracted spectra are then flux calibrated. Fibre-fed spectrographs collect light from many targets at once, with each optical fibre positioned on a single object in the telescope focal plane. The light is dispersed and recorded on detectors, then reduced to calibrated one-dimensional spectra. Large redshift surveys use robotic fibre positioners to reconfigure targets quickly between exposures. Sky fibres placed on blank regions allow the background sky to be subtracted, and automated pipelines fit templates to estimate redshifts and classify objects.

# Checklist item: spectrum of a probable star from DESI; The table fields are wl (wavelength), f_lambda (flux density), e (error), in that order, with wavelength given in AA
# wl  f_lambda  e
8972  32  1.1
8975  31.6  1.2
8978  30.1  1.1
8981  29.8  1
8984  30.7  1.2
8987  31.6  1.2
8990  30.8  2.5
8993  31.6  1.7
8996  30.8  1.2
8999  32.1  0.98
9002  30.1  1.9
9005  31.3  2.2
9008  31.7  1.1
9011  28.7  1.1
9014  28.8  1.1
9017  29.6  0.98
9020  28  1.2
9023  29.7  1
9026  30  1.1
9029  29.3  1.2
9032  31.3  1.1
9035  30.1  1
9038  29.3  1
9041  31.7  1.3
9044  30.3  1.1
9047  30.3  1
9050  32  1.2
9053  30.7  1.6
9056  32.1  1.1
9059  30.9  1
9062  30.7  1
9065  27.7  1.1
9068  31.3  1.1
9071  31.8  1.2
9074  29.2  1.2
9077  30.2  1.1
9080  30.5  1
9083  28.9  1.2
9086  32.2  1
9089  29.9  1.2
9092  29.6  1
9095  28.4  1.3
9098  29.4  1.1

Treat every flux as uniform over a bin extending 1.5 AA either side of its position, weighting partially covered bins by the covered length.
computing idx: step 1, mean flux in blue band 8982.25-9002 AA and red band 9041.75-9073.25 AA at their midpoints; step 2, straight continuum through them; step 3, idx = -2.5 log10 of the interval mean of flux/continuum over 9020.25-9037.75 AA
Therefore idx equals 0.04 mag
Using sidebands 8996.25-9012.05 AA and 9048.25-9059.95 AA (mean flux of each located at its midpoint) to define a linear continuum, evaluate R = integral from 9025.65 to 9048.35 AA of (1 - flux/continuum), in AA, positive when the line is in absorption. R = 0.7 AA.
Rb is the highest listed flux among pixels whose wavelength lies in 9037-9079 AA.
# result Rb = 32.1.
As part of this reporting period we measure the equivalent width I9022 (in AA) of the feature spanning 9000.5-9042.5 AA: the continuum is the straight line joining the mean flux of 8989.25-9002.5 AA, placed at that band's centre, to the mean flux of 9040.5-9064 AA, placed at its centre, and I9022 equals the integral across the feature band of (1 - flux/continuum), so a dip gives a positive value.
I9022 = 1.5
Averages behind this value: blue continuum 31.2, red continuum 31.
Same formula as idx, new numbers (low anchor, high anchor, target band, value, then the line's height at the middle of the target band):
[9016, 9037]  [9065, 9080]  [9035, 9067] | -0.02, 30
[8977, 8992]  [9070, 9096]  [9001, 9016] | 0.01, 30.5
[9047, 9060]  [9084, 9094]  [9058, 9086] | 0.02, 30.8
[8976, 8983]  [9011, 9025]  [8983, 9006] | -0.05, 29.7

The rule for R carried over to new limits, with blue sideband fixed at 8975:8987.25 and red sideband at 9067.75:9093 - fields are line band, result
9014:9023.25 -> 0.5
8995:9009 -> -0.3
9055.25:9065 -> -0.1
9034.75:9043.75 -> 0.0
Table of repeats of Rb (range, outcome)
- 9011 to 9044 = 31.7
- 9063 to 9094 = 32.2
